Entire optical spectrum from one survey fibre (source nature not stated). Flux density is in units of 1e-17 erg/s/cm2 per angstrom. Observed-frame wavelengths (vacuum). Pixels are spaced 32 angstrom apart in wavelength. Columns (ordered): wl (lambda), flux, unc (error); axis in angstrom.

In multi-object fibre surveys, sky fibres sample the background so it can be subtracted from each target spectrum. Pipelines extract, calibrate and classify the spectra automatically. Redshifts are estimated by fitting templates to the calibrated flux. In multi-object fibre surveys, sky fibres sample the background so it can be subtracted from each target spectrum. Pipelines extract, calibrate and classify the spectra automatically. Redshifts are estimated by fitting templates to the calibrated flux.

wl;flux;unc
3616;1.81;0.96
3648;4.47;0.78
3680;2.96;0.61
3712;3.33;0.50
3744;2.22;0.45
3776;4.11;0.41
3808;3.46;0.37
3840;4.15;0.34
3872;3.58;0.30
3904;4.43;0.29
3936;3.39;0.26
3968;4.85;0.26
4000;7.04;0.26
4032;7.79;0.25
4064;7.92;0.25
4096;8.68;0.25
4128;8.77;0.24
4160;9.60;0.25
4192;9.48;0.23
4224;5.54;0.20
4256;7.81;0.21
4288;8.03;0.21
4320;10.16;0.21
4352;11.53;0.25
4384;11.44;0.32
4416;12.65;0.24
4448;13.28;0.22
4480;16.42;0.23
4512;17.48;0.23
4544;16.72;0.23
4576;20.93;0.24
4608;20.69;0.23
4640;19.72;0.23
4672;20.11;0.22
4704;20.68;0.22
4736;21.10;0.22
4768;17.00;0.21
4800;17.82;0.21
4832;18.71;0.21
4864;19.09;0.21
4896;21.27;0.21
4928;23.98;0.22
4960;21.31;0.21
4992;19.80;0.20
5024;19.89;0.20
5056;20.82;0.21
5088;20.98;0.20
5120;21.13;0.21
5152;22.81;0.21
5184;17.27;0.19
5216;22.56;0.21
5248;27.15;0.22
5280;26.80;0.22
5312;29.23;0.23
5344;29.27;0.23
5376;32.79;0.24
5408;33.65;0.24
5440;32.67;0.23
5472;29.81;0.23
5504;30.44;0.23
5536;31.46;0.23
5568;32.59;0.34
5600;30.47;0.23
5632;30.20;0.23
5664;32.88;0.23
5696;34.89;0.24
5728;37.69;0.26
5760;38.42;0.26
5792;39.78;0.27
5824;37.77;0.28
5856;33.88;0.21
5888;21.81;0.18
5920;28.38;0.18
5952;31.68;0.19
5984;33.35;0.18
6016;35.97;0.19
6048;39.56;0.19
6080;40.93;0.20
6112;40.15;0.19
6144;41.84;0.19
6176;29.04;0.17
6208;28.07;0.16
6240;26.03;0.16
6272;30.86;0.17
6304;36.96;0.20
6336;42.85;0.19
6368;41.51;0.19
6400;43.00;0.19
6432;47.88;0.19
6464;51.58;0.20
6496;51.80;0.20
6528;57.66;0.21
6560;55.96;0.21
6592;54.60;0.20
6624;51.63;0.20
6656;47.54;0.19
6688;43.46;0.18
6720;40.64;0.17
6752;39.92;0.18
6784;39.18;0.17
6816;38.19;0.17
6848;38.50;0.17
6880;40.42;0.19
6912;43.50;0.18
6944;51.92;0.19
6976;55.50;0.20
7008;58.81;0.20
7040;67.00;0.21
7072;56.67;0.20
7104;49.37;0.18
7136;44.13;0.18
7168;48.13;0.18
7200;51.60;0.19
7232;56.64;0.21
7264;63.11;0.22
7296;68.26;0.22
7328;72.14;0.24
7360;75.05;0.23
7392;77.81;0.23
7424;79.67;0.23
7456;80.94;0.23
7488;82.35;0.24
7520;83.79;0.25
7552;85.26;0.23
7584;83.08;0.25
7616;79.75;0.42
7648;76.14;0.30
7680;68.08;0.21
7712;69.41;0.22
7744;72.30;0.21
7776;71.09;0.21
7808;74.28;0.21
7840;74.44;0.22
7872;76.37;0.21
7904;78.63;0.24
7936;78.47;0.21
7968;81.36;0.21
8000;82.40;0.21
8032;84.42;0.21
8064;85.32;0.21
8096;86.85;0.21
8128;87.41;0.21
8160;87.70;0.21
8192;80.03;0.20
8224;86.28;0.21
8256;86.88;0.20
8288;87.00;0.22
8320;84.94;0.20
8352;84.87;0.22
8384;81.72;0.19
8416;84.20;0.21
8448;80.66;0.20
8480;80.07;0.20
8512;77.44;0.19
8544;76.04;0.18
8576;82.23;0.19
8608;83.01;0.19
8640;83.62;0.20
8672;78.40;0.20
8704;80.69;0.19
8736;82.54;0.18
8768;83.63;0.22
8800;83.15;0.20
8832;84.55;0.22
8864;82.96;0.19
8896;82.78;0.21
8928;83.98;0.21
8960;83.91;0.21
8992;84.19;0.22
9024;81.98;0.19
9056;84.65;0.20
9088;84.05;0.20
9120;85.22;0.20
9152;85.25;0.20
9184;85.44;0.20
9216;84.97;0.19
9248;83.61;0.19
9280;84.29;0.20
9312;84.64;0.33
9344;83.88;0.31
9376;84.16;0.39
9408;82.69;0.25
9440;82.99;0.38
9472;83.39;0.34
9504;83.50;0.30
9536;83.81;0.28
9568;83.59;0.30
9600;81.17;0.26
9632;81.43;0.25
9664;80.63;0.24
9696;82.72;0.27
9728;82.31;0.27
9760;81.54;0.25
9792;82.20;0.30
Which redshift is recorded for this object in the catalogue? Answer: 0.00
